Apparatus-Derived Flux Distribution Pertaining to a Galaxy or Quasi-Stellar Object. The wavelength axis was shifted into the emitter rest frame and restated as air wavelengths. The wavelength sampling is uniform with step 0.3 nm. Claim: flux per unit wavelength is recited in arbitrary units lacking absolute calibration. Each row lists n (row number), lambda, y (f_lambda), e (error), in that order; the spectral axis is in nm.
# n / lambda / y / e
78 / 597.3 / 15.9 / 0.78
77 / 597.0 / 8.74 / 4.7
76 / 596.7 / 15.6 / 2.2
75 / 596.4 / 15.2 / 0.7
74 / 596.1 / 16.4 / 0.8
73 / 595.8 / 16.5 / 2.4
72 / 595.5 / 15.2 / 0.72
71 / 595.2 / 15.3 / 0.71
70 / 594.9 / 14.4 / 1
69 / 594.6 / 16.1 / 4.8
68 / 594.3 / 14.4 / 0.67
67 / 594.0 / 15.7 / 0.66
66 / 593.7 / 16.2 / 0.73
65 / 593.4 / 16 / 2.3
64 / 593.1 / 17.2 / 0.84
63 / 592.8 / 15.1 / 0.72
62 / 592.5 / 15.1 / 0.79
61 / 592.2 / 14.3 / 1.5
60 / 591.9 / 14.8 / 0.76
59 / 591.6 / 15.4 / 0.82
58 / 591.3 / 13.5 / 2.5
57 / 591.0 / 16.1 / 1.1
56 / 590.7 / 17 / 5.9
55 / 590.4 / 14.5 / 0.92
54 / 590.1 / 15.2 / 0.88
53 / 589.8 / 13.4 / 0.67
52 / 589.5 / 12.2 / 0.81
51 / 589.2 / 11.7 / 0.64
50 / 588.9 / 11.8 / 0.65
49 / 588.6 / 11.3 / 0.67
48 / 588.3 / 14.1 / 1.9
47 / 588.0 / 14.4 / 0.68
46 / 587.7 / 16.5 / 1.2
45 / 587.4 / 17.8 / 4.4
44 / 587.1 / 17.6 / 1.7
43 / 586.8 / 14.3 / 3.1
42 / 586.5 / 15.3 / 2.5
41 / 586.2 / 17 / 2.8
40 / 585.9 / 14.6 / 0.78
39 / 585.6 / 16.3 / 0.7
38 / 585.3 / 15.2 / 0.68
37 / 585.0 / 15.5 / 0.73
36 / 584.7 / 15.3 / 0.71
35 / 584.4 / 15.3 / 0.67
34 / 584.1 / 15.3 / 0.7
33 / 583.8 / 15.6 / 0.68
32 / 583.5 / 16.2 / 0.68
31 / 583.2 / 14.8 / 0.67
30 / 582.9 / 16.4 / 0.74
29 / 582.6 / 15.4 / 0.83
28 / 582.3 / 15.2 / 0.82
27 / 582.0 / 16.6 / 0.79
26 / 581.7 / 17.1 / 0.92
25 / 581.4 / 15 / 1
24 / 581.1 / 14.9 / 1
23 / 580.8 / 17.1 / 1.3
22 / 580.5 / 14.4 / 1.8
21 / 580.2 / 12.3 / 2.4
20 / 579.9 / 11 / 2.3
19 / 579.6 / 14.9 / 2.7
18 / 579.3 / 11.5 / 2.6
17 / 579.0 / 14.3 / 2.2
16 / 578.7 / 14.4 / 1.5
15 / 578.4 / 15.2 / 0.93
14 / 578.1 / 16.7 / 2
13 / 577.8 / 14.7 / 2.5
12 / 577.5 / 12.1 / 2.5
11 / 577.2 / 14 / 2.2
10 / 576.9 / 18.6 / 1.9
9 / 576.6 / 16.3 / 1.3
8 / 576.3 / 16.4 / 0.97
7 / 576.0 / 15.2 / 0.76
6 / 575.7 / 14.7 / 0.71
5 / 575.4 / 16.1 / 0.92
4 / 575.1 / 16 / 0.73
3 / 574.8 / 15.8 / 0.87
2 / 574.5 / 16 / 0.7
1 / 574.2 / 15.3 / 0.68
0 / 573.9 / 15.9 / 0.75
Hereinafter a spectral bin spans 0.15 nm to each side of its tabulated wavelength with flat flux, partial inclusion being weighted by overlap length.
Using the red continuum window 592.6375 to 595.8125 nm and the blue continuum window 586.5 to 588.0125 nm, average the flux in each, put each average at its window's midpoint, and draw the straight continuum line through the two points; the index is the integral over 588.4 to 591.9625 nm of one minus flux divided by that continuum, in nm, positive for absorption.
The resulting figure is 0.46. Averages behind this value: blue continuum 16.2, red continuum 15.6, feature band 13.9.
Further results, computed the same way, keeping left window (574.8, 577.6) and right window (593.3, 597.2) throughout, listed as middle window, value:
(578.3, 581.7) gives 0.276 nm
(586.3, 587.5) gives -0.074 nm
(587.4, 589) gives 0.124 nm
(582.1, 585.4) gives -0.028 nm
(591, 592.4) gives 0.042 nm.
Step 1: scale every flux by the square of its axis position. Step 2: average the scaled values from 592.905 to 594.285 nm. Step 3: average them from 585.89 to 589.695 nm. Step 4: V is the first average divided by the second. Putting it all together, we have 1.13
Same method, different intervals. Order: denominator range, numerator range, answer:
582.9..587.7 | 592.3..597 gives 1.01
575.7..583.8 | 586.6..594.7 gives 1.03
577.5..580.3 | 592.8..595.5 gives 1.19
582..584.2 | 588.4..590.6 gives 0.85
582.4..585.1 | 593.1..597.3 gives 1.02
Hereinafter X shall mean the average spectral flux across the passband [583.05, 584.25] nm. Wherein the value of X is 15.5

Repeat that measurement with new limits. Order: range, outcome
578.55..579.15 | 14.4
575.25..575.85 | 15.4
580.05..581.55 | 14.7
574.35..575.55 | 16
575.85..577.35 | 16.1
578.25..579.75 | 14.1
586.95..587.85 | 17.3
